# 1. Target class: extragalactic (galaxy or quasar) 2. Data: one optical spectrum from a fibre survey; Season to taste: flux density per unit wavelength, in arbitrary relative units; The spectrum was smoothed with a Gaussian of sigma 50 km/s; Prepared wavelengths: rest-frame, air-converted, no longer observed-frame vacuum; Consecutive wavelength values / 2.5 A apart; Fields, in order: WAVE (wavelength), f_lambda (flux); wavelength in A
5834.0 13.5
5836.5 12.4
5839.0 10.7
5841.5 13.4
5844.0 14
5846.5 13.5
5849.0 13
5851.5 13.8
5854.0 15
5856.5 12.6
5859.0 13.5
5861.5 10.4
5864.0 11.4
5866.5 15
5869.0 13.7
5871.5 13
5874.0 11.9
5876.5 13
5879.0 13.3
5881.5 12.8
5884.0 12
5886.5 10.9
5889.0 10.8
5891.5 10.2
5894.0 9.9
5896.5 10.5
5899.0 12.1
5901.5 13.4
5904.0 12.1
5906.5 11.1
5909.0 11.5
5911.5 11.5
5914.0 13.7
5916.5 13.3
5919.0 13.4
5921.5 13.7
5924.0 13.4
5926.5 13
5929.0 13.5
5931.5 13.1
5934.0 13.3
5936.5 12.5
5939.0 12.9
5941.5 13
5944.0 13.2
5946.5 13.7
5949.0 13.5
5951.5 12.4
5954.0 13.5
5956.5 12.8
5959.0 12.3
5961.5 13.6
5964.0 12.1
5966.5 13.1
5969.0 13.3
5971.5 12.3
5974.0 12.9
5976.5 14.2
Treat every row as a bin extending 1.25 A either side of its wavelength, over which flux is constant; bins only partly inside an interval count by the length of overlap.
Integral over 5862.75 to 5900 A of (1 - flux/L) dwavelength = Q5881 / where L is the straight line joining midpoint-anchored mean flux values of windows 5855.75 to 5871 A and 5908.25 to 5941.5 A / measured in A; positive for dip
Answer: 2.4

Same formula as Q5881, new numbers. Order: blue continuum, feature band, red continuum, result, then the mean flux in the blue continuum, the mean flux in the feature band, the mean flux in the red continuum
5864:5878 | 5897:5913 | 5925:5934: 1.55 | 13.1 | 11.9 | 13.2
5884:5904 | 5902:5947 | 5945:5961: -2.59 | 11.2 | 12.9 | 13.1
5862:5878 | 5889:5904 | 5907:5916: 1.44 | 12.9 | 11.3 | 12.2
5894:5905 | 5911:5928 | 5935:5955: -1.19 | 11.8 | 13.2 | 13.1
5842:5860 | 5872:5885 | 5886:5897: -1.35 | 13.6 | 12.6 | 10.4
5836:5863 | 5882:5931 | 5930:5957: 3.39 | 12.9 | 12.1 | 13.1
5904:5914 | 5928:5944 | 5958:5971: -1.00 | 11.8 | 13.1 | 12.9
